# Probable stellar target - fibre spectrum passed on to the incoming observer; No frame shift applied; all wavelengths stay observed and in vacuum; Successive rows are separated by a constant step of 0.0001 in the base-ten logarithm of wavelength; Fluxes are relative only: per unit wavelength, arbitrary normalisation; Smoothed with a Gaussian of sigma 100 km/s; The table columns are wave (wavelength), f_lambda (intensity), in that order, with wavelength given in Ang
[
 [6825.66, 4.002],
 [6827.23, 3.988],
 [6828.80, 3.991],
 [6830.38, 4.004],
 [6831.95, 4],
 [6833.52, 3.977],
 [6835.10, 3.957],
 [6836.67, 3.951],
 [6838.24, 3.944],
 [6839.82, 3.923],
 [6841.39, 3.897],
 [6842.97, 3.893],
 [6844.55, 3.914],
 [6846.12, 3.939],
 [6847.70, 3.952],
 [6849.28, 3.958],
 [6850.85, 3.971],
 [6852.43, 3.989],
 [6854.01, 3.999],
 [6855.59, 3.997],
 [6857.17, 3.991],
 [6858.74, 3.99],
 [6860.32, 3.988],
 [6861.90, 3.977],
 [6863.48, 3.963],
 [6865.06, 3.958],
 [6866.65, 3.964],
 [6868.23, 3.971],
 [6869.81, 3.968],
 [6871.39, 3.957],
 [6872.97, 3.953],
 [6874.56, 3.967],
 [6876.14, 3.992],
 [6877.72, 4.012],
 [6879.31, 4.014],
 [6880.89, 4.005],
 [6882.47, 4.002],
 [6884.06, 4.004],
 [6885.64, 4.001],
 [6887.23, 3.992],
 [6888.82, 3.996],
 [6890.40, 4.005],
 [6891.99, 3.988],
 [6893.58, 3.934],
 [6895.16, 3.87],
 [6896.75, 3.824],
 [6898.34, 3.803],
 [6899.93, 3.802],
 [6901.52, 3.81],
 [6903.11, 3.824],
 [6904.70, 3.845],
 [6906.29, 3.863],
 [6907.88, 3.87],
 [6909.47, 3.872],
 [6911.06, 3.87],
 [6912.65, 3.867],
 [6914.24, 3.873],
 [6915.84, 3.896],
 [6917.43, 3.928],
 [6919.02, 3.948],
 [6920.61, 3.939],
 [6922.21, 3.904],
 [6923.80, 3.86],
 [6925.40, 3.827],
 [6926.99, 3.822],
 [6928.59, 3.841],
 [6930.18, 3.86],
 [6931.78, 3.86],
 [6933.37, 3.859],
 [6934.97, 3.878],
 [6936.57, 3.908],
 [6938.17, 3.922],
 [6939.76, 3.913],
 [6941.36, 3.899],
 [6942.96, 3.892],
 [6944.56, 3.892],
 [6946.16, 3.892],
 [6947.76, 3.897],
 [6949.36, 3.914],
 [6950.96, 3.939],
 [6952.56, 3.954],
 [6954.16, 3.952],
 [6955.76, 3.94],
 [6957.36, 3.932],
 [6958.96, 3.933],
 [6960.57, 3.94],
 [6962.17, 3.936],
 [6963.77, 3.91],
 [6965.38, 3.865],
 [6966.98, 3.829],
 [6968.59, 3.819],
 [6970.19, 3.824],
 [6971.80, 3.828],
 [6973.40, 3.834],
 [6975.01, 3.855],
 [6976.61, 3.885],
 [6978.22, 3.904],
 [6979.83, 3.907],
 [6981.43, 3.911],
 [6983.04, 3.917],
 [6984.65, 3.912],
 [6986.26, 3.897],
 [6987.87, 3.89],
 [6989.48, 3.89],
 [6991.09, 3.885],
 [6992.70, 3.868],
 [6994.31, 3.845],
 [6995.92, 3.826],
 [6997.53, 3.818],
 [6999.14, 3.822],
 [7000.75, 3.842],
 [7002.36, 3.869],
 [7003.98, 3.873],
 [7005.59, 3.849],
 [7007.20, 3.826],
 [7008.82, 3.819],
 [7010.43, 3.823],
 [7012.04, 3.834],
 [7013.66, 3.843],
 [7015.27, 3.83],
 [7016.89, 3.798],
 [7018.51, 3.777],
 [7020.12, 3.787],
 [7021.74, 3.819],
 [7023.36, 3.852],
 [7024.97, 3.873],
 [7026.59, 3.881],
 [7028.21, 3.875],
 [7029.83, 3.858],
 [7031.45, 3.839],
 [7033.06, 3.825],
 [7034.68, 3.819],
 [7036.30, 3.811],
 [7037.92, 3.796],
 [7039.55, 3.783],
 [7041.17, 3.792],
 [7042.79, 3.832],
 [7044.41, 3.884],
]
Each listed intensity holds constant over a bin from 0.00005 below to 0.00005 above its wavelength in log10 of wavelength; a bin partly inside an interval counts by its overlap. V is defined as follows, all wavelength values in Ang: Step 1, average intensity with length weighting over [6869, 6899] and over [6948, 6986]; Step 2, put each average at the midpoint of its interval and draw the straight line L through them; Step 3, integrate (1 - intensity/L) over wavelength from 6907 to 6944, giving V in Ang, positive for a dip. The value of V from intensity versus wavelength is 0.45 Ang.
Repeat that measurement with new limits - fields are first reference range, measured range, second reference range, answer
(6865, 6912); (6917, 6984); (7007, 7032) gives -0.1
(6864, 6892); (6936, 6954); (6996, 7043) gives 0.0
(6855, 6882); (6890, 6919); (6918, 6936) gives 0.3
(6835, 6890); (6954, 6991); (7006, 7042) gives -0.2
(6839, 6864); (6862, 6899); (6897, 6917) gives -0.6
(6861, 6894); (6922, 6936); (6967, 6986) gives 0.2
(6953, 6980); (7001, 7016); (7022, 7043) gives 0.0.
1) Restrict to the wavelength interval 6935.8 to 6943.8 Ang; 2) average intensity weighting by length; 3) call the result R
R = 3.91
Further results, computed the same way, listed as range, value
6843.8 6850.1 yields 3.95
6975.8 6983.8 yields 3.91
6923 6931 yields 3.84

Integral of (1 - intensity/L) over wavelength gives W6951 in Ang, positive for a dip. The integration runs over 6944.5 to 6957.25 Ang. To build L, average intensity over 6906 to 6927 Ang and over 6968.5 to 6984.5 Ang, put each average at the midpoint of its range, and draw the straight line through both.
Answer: -0.2 Ang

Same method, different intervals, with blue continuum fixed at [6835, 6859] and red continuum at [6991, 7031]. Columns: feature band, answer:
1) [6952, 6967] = -0.2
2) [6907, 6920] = 0.1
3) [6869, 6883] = -0.2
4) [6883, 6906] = 0.1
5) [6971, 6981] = 0.0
